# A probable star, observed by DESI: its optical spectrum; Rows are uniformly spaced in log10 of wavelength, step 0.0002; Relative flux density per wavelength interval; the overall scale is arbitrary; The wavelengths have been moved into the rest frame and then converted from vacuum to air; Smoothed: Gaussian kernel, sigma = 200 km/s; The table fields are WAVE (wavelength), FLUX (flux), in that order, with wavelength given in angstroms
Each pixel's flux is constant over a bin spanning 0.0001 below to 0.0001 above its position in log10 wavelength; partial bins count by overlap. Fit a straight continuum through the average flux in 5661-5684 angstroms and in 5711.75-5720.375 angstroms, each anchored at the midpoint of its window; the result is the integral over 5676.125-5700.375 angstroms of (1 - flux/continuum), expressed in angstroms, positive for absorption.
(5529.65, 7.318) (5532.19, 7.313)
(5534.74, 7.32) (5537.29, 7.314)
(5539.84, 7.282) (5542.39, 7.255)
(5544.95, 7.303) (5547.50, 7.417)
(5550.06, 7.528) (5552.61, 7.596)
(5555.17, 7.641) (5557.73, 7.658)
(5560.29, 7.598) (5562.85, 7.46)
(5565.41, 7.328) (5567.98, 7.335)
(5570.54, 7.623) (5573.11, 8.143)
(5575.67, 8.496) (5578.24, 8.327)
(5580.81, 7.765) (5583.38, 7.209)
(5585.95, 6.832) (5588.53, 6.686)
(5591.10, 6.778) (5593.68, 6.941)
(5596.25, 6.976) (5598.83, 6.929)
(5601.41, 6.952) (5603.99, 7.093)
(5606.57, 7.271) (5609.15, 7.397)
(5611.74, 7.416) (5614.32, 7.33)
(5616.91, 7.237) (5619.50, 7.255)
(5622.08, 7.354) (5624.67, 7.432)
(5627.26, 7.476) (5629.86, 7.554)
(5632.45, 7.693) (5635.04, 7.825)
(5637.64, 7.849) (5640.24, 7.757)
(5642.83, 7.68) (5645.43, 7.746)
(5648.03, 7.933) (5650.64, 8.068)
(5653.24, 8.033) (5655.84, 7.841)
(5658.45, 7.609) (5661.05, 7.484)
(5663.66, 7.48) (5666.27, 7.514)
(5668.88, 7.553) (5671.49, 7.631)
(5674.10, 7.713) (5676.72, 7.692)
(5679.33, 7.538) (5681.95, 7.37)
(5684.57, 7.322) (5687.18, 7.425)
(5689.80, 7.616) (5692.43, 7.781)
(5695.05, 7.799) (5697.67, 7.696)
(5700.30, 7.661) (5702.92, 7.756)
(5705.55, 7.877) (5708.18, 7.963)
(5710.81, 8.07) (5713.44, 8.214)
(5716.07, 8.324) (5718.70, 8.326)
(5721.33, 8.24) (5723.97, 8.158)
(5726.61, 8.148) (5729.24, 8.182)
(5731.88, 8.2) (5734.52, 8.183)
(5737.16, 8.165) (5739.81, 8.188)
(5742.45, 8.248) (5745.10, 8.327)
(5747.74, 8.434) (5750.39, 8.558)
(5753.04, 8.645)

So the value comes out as 0.7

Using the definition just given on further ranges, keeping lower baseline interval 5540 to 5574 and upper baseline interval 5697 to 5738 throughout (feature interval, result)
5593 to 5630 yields 2.3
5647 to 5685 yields 1.1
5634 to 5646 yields 0.1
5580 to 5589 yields 0.6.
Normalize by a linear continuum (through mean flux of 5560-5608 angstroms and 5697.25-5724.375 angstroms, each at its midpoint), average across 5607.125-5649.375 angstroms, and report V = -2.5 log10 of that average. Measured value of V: 0.01 mag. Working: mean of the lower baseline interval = 7.35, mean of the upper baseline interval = 8.03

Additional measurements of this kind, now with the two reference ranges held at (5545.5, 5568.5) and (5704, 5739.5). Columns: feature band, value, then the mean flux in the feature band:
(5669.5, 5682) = 0.05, 7.61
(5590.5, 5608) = 0.10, 7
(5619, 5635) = 0.04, 7.5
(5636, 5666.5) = 0.02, 7.76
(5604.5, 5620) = 0.06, 7.31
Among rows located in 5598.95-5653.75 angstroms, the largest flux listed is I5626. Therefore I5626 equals 8.068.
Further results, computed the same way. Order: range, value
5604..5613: 7.416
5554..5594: 8.496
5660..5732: 8.326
